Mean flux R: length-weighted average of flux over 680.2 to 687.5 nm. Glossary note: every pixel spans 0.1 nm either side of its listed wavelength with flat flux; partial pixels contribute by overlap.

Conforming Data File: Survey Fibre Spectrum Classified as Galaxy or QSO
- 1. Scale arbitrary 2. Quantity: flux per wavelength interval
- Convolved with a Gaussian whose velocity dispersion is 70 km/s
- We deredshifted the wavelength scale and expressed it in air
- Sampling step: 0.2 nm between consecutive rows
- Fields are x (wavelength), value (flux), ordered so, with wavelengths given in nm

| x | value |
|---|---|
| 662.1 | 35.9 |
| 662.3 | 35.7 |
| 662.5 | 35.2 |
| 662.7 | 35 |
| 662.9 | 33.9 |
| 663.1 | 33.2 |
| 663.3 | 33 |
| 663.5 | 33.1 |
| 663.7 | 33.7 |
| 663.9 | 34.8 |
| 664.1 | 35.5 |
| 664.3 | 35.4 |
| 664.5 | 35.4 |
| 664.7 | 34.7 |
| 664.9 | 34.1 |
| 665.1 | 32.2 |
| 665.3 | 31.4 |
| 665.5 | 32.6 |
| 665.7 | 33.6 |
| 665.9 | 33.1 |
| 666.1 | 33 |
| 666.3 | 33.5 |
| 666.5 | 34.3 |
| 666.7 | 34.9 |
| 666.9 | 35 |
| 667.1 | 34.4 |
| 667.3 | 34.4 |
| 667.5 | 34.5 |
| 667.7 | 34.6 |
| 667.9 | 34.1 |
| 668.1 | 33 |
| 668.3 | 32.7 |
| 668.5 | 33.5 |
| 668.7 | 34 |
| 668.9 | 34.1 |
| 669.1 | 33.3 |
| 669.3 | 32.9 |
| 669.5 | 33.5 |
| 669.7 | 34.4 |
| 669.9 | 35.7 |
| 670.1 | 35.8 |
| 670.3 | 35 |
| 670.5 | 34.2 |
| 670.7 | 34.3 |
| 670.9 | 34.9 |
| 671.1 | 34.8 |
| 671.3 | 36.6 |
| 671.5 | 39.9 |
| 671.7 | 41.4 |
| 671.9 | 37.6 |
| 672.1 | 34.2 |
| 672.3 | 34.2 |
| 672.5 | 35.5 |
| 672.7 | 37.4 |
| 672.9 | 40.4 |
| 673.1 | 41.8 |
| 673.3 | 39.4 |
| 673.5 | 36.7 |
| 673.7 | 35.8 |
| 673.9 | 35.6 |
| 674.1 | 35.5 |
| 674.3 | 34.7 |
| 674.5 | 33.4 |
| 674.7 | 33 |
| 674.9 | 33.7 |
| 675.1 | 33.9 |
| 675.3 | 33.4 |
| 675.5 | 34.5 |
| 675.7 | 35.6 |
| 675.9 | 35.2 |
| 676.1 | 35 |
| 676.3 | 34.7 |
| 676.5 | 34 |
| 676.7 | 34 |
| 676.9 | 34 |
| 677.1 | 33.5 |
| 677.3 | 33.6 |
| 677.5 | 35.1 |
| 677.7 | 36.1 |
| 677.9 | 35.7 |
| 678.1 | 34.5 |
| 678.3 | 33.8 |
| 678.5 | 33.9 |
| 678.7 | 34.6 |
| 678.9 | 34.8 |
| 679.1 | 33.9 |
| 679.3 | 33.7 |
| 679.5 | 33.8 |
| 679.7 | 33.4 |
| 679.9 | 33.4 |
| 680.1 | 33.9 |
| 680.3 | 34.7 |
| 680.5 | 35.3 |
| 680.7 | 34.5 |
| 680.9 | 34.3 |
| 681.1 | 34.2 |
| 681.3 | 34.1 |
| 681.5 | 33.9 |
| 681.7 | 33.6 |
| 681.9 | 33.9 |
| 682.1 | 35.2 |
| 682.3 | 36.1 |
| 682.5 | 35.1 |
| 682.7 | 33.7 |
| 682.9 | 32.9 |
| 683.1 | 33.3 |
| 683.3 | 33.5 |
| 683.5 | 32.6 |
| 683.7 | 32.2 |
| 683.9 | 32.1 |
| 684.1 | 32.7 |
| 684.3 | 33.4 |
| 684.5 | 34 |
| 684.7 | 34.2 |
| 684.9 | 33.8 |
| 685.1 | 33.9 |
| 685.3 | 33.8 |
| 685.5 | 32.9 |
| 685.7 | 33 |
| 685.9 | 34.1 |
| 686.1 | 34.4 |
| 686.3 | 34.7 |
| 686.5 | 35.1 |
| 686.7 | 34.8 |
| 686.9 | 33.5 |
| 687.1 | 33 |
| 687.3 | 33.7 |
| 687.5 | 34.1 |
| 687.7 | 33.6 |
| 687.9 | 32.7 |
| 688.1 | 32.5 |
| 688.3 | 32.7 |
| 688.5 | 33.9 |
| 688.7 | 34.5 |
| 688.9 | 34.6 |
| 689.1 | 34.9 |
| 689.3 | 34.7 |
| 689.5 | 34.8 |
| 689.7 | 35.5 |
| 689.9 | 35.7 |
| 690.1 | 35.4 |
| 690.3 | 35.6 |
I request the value 33.9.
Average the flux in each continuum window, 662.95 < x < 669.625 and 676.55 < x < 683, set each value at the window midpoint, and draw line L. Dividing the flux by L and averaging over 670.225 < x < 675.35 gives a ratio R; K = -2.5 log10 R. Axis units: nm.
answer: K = -0.063 mag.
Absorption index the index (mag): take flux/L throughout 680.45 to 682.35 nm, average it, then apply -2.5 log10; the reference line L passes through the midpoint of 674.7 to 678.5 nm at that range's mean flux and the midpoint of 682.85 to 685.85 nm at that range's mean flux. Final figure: -0.024 mag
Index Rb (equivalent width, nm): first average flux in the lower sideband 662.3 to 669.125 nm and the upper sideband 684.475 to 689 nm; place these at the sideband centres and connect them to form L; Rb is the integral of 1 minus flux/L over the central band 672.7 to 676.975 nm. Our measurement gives -0.20 nm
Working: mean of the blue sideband 34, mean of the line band 35.5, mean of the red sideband 33.8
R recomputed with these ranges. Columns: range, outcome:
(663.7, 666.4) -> 33.8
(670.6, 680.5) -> 35.3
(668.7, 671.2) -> 34.4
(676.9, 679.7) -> 34.3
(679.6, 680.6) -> 34.1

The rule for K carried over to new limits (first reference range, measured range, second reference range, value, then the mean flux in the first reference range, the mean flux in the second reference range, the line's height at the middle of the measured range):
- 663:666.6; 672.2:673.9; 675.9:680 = -0.10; 33.7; 34.3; 34.1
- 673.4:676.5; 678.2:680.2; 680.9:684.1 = 0.01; 34.7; 33.7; 34.2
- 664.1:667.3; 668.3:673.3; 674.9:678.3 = -0.05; 33.9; 34.5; 34.2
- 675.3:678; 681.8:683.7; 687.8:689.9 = 0.01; 34.6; 34.2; 34.4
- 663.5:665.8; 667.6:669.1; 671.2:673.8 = 0.06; 33.9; 37.8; 35.7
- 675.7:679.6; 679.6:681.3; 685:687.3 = 0.00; 34.4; 33.9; 34.3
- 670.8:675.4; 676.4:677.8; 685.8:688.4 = 0.04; 36.3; 33.8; 35.5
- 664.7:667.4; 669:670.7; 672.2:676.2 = 0.01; 33.6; 35.7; 34.6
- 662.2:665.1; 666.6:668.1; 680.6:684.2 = -0.01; 34.4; 33.8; 34.3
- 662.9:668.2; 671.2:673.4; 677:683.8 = -0.12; 33.9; 34.1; 34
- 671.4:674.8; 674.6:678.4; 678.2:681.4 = 0.03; 36.9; 34.1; 35.5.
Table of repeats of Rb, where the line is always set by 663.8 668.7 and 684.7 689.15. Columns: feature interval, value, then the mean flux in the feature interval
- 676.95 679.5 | -0.04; 34.4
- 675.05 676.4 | -0.03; 34.6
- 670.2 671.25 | -0.03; 34.7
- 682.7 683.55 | 0.02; 33.2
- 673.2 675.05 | -0.07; 35.3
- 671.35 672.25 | -0.11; 38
